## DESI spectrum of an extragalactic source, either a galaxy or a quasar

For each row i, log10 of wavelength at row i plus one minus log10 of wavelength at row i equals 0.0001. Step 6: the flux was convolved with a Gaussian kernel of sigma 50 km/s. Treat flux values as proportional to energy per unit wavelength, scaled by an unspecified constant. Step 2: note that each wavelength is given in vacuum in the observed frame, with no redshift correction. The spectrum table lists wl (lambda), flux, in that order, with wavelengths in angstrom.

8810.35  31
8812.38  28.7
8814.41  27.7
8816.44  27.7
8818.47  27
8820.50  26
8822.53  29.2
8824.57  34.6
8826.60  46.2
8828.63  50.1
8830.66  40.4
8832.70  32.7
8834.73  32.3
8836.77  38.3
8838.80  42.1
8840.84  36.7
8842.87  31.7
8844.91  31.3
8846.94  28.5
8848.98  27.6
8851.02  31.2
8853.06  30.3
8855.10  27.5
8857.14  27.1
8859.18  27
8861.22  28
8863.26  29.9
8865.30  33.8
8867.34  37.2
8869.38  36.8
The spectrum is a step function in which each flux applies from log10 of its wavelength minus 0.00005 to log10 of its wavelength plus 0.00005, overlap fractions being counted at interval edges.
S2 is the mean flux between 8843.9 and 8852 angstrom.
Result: 29.6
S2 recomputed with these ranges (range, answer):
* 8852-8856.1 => 28.9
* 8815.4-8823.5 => 27.5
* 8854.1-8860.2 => 27.2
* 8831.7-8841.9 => 36.4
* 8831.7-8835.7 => 32.5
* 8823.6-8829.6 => 43.7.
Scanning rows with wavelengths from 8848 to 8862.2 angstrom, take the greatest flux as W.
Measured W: 31.2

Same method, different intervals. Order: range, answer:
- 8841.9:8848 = 31.7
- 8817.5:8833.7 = 50.1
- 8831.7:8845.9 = 42.1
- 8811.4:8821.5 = 28.7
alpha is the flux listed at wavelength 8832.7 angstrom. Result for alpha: 32.7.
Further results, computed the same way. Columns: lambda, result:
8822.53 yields 29.2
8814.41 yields 27.7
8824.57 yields 34.6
